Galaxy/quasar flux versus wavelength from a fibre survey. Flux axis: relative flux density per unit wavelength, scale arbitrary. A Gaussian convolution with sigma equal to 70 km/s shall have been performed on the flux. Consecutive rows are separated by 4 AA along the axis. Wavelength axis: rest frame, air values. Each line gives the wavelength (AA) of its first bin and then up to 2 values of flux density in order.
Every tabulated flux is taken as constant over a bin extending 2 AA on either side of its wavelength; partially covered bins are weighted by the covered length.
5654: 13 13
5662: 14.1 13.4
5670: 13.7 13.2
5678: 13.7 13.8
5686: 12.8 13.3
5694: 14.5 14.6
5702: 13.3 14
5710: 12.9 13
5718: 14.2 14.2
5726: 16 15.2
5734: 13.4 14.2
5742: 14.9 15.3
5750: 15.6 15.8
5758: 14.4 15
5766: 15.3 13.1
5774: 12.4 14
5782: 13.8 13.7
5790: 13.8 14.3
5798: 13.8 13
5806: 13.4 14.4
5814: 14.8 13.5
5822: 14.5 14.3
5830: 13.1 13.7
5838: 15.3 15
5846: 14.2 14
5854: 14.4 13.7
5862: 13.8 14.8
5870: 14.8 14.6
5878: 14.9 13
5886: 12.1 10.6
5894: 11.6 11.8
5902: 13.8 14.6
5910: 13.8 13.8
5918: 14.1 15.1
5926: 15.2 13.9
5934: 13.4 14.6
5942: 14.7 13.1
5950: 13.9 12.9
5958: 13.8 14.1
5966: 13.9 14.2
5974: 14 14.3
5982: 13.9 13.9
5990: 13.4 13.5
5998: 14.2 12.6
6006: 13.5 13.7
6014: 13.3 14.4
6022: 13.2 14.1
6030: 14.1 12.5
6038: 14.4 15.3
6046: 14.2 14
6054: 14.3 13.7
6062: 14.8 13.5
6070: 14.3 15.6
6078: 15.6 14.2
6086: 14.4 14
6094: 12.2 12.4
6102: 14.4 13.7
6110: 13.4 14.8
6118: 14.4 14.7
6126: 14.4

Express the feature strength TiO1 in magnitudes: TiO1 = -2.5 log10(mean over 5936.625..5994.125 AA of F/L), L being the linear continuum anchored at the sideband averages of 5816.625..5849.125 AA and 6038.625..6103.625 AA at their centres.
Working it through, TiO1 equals 0.02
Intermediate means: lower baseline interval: 14.2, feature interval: 13.9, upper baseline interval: 14.2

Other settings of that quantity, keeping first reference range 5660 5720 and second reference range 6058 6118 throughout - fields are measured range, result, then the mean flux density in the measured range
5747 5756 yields -0.14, 15.7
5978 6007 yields 0.03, 13.6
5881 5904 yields 0.15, 12.1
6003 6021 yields 0.03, 13.6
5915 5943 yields -0.04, 14.4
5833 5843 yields -0.07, 14.7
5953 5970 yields 0.01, 13.8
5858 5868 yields -0.03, 14.2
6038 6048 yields -0.05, 14.7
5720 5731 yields -0.11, 15.1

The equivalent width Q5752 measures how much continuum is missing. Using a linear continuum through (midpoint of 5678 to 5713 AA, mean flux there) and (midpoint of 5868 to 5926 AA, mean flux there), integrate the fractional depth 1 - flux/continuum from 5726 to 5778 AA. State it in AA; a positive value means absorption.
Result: -3.74 AA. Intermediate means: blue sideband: 13.6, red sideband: 13.5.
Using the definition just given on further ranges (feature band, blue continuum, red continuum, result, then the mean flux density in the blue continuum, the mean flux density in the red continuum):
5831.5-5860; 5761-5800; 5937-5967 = -0.9 AA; 13.9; 13.8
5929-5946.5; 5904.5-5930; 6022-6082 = 0.4 AA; 14.4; 14.3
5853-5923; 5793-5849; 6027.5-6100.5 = 2.4 AA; 14.1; 14.1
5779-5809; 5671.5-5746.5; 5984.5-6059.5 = 0.5 AA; 14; 13.8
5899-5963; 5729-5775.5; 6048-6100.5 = 1.3 AA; 14.6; 14.1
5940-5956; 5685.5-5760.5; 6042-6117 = 0.6 AA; 14.3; 14.1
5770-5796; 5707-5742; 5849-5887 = 0.9 AA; 14.2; 14.1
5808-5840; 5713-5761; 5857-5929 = -0.1 AA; 14.7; 13.7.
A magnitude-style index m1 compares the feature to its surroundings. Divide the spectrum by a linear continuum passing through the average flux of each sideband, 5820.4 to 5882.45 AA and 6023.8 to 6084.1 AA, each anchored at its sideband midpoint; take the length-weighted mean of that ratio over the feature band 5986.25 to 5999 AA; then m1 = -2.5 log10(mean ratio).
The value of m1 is 0.047 mag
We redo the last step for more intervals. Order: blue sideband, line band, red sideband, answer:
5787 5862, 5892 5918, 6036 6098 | 0.06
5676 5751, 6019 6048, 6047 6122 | 0.01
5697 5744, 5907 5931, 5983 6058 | -0.03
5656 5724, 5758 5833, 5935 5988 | -0.01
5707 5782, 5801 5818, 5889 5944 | 0.02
